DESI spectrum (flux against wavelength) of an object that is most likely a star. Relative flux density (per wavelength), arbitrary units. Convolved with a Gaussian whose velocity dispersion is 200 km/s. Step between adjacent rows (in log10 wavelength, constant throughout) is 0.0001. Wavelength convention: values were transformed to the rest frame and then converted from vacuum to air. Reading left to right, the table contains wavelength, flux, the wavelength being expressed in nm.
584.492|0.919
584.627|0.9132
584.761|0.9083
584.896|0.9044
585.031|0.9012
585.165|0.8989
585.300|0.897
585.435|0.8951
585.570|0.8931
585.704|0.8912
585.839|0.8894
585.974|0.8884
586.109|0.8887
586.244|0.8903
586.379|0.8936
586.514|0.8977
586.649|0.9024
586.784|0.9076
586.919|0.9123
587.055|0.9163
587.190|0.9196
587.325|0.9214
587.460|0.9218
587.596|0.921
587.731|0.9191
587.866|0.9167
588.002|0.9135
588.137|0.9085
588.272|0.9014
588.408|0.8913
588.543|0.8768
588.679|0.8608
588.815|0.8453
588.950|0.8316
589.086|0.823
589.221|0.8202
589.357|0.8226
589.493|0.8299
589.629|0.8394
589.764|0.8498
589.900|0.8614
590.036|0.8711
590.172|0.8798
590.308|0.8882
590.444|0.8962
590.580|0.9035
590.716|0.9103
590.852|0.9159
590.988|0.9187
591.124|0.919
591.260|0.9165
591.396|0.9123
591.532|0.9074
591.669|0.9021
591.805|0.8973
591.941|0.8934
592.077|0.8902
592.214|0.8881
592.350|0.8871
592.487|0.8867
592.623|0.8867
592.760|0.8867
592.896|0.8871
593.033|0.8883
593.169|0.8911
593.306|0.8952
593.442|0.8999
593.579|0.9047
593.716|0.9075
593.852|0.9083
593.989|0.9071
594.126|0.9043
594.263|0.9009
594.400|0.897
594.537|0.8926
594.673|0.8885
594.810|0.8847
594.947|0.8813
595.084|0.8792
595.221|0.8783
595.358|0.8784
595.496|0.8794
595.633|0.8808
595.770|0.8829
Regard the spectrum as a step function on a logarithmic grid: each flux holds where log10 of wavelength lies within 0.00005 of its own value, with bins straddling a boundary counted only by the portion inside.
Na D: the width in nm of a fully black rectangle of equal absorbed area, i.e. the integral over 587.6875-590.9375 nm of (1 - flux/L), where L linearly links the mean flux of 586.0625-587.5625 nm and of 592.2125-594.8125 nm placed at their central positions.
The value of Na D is 0.10 nm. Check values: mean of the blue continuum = 0.907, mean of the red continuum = 0.895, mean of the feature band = 0.874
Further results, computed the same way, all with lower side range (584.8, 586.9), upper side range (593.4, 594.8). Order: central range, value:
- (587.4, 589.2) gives 0.03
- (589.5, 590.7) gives 0.03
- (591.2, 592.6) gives 0.00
